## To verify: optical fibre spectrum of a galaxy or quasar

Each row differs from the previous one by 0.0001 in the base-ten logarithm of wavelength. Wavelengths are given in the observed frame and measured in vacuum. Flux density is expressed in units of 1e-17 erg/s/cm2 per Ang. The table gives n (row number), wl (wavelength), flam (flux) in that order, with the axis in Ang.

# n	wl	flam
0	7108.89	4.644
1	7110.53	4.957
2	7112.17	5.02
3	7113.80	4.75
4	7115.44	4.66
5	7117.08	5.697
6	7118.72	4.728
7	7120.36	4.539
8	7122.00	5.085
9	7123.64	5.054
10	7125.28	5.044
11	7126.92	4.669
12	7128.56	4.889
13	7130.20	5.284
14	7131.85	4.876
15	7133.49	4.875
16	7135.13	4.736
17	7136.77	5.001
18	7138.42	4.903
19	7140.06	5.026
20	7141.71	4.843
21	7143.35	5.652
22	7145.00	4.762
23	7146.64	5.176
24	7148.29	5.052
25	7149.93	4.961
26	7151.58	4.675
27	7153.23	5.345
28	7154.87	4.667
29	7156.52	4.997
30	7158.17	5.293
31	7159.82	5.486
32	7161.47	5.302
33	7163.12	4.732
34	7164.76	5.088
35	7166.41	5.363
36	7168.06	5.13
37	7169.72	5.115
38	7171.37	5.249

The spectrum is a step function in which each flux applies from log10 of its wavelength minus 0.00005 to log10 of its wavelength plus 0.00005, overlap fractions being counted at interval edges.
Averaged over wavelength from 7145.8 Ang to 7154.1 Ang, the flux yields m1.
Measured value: 5.04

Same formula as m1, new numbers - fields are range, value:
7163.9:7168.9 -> 5.19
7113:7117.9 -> 5.03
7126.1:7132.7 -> 4.93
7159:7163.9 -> 5.17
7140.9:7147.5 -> 5.11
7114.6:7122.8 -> 4.94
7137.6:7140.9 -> 4.96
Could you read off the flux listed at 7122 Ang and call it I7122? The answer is 5.085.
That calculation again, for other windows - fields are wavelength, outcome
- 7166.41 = 5.363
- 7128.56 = 4.889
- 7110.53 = 4.957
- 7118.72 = 4.728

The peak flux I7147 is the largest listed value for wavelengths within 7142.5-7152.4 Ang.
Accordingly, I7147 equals 5.652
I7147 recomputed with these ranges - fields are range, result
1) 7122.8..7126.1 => 5.054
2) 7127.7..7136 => 5.284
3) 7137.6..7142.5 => 5.026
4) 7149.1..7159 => 5.345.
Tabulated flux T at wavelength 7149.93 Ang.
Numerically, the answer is 4.961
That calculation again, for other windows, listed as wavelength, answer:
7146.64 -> 5.176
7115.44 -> 4.66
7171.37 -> 5.249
